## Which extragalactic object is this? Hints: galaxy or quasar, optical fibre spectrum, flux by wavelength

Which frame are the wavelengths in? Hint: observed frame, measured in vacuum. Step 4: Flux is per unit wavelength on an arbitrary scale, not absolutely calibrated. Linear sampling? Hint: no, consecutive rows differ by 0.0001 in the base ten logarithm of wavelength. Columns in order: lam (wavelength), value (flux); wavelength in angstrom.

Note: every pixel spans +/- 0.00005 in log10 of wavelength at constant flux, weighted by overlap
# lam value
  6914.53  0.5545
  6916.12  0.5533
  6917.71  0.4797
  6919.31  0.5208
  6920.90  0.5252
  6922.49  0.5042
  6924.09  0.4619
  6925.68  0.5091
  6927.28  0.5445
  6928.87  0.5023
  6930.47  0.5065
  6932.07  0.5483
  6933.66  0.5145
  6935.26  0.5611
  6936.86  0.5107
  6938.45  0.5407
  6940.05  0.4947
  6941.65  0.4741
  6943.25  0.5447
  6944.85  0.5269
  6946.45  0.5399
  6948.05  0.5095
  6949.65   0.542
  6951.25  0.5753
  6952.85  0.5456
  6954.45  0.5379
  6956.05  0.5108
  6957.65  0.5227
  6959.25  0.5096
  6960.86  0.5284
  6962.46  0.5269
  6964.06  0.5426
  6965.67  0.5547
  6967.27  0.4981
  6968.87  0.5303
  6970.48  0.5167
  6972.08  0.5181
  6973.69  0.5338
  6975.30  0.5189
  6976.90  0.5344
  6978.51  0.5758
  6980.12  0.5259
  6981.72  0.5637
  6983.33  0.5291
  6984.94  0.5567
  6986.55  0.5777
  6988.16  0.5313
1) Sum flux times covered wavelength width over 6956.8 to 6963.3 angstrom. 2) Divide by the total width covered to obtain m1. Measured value 0.522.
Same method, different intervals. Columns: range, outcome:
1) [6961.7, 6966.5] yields 0.541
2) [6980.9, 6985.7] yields 0.55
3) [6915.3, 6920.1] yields 0.518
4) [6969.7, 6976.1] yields 0.522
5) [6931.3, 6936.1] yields 0.541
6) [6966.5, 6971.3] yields 0.516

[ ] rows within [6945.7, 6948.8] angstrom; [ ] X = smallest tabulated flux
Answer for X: 0.5095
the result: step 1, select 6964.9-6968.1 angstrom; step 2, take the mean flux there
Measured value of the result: 0.528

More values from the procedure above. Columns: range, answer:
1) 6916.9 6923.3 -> 0.507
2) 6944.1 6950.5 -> 0.53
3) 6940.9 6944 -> 0.509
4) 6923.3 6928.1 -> 0.506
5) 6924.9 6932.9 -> 0.522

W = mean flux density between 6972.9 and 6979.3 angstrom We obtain 0.541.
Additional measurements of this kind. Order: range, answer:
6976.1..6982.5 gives 0.55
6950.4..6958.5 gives 0.539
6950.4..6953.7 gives 0.56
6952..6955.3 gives 0.542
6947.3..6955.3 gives 0.542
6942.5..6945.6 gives 0.536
